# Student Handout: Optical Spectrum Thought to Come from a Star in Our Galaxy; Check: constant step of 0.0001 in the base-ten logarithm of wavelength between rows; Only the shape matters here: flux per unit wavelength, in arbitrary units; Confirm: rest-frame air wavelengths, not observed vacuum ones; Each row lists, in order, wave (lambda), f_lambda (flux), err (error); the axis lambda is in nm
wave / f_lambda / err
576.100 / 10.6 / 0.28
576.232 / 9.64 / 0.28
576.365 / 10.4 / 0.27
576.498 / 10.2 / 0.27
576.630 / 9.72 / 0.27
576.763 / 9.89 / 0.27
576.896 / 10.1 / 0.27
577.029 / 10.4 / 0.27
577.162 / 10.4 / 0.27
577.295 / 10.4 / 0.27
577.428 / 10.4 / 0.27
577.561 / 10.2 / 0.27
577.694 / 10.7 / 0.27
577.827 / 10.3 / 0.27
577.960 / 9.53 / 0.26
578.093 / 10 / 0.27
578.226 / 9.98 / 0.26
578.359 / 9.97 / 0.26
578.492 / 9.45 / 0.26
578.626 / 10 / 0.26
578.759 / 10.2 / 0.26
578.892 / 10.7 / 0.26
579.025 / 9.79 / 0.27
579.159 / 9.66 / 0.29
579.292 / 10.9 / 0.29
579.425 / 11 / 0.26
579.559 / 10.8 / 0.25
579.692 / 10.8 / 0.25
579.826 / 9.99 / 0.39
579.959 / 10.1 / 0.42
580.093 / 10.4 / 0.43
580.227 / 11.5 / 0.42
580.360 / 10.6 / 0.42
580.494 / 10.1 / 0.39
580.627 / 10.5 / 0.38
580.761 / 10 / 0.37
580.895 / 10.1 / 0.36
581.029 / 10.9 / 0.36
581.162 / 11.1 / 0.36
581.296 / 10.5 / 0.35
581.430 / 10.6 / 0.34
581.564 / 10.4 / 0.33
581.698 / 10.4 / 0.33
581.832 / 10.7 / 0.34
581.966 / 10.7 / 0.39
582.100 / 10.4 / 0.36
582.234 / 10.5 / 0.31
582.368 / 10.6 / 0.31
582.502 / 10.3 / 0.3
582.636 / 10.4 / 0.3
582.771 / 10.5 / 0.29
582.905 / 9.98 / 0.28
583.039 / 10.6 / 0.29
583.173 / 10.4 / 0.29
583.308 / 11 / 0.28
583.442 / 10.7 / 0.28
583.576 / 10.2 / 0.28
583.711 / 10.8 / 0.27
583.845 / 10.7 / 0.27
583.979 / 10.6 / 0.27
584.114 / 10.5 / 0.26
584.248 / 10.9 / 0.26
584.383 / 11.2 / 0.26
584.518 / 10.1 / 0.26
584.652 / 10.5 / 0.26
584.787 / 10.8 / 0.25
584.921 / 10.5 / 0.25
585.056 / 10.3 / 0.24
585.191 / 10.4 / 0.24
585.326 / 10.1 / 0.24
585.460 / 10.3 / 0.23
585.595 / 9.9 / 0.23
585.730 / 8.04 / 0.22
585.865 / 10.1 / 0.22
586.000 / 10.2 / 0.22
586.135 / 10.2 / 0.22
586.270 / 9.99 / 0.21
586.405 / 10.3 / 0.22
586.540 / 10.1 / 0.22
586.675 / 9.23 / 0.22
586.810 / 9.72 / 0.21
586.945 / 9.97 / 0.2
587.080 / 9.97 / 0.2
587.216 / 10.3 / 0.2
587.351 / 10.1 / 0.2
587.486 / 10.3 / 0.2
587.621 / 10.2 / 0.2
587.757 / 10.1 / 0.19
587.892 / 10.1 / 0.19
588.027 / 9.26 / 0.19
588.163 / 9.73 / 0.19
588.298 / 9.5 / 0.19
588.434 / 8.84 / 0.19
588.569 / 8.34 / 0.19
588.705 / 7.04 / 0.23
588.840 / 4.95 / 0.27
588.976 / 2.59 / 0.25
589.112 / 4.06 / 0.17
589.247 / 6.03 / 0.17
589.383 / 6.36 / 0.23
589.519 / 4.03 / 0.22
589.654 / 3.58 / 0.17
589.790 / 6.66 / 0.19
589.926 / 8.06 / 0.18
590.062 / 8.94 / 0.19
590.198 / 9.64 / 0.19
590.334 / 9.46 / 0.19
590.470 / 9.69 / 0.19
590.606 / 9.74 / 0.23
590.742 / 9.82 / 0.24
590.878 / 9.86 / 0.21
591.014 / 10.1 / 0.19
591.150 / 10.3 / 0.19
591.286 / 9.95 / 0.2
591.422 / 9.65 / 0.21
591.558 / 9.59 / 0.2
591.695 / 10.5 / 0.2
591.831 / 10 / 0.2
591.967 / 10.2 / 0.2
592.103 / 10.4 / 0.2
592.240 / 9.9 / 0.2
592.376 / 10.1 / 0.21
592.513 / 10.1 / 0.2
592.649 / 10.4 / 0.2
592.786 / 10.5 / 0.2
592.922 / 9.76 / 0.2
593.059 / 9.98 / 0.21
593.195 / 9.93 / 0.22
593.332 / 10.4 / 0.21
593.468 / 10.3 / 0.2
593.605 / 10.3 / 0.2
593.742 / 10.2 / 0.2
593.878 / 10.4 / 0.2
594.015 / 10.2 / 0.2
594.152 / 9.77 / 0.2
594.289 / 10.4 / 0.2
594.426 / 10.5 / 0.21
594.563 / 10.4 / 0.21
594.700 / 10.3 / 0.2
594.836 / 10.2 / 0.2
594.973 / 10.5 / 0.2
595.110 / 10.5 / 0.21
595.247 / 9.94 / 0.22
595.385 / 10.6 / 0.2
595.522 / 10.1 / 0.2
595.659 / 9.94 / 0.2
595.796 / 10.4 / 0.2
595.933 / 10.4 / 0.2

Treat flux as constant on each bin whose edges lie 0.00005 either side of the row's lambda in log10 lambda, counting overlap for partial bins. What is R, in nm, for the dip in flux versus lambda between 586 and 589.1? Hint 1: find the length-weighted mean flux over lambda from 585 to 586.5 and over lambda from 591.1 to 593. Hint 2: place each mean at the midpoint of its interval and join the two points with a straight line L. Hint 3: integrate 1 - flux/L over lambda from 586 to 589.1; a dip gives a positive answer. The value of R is 0.29 nm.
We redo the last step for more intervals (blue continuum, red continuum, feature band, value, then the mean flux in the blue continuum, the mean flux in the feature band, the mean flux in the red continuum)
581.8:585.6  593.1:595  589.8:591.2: 0.12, 10.5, 9.43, 10.3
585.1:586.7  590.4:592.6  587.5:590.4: 0.70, 9.93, 7.55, 10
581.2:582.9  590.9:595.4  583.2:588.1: 0.08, 10.5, 10.2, 10.2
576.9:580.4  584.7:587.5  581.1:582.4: -0.05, 10.3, 10.6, 10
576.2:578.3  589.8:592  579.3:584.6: -0.31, 10.1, 10.6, 9.63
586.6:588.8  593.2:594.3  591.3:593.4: -0.01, 9.49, 10.1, 10.2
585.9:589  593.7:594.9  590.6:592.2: -0.03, 9.28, 10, 10.3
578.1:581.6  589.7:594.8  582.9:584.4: -0.06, 10.4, 10.6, 9.88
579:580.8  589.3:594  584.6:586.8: -0.03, 10.5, 10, 9.38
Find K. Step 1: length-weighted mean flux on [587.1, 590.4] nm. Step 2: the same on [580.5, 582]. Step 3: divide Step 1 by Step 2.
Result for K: 0.75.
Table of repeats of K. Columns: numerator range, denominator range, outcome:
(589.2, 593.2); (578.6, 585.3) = 0.87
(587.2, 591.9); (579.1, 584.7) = 0.80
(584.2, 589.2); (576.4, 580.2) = 0.92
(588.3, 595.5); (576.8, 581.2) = 0.88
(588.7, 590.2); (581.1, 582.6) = 0.55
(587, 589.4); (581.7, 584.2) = 0.78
